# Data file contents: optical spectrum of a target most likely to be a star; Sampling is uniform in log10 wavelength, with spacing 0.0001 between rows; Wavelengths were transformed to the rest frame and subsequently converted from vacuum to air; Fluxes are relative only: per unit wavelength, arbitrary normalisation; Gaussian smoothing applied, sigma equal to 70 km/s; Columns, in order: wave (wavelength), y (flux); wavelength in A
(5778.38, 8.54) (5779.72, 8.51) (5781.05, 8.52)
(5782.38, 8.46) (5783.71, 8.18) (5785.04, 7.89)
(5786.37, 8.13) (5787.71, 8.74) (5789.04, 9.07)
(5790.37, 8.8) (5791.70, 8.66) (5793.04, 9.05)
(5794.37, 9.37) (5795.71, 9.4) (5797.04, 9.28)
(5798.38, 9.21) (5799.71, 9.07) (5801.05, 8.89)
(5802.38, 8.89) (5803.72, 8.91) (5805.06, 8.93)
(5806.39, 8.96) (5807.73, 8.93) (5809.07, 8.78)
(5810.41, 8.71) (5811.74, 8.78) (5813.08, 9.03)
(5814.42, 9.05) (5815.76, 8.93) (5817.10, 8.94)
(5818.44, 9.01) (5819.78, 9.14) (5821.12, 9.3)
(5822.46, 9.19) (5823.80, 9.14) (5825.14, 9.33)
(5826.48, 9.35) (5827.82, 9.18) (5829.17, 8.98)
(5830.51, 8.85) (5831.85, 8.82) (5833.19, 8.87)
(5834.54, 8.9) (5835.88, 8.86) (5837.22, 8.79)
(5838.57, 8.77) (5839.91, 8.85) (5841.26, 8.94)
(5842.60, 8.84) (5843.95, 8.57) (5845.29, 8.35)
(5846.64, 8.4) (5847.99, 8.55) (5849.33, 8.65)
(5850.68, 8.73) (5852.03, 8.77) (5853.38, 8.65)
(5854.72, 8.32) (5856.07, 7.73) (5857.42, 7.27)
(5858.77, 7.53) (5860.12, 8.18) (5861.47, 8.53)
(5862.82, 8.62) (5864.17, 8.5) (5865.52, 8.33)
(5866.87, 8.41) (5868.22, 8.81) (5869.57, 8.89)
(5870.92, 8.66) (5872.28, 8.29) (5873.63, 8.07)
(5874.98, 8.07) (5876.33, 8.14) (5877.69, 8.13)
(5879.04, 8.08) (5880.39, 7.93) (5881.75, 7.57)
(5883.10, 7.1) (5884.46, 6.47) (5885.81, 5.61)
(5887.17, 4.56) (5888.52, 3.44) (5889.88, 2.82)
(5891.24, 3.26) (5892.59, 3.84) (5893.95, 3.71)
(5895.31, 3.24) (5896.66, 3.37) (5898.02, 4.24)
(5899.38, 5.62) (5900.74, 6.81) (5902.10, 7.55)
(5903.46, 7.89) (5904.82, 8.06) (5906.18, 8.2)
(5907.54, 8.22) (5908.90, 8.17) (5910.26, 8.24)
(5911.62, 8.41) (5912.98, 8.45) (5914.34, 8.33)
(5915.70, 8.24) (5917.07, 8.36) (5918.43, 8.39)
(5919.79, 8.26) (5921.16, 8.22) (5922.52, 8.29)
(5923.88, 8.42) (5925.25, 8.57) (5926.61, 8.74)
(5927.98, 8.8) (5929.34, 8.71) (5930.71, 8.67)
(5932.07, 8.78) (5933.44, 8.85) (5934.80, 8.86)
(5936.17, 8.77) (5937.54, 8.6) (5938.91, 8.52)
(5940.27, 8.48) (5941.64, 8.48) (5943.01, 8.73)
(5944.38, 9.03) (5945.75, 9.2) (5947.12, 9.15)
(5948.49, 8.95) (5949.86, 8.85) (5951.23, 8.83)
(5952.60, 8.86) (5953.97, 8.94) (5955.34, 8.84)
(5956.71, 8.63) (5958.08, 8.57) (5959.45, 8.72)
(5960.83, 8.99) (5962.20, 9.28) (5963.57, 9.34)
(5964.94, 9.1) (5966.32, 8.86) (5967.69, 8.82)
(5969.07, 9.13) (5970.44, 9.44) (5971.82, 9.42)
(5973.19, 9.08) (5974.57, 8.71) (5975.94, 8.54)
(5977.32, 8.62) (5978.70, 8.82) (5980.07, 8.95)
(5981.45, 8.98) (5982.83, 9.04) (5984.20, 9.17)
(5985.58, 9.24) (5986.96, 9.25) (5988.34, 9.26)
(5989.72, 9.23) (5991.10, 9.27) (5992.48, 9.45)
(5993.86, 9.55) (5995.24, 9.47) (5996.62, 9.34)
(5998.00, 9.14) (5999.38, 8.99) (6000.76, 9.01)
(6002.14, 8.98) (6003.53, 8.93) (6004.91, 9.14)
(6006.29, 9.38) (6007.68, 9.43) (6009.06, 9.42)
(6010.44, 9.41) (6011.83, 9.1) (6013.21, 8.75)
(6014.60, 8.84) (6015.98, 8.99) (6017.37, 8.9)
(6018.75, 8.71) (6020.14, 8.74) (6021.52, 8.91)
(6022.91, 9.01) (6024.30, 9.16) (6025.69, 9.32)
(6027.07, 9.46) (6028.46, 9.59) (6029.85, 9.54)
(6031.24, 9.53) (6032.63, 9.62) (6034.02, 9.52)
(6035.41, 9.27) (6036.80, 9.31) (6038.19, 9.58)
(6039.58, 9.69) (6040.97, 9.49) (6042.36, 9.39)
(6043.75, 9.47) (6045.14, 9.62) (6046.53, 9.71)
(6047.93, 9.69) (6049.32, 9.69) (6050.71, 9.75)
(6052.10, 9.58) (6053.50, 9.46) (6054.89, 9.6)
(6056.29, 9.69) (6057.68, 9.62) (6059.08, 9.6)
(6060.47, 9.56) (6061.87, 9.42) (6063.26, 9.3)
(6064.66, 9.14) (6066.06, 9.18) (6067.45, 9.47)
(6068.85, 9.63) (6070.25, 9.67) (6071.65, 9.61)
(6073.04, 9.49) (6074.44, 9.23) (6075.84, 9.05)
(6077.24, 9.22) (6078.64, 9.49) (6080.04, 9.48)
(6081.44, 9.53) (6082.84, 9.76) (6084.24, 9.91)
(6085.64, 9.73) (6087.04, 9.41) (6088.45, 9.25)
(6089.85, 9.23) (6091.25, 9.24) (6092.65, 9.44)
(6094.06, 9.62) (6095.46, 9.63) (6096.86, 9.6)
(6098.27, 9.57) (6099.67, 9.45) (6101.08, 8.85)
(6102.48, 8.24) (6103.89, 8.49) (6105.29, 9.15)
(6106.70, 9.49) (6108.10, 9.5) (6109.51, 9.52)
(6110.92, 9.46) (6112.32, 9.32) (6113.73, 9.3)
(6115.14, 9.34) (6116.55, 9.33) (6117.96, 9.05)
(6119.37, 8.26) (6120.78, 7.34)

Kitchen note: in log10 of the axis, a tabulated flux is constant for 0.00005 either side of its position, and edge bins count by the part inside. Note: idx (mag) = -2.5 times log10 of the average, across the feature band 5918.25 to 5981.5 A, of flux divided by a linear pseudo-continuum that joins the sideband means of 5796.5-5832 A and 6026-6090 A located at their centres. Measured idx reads 0.06 mag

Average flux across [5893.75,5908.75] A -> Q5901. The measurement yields 6.23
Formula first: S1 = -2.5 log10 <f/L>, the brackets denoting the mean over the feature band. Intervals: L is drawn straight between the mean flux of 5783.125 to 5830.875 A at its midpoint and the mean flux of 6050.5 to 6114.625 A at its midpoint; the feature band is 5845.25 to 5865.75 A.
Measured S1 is 0.09 mag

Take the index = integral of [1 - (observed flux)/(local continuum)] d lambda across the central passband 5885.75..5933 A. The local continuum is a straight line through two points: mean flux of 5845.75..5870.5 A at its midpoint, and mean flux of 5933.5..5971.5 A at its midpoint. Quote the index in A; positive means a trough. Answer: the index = 9.4 A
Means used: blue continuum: 8.38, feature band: 6.96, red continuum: 8.89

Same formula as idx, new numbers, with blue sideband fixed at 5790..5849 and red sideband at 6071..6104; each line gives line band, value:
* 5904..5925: 0.10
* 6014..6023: 0.05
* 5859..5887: 0.14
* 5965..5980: 0.03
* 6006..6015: 0.01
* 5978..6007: 0.01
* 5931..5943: 0.06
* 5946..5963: 0.03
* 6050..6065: -0.02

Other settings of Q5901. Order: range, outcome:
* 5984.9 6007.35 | 9.23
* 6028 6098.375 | 9.51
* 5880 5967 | 7.71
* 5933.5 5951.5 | 8.8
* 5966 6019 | 9.1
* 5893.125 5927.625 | 7.36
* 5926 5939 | 8.74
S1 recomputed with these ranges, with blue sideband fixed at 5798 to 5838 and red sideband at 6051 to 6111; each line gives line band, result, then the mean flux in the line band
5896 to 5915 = 0.249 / 7.26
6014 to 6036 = 0.015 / 9.2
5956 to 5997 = 0.020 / 9.07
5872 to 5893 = 0.393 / 6.33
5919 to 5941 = 0.070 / 8.6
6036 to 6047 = -0.022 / 9.53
